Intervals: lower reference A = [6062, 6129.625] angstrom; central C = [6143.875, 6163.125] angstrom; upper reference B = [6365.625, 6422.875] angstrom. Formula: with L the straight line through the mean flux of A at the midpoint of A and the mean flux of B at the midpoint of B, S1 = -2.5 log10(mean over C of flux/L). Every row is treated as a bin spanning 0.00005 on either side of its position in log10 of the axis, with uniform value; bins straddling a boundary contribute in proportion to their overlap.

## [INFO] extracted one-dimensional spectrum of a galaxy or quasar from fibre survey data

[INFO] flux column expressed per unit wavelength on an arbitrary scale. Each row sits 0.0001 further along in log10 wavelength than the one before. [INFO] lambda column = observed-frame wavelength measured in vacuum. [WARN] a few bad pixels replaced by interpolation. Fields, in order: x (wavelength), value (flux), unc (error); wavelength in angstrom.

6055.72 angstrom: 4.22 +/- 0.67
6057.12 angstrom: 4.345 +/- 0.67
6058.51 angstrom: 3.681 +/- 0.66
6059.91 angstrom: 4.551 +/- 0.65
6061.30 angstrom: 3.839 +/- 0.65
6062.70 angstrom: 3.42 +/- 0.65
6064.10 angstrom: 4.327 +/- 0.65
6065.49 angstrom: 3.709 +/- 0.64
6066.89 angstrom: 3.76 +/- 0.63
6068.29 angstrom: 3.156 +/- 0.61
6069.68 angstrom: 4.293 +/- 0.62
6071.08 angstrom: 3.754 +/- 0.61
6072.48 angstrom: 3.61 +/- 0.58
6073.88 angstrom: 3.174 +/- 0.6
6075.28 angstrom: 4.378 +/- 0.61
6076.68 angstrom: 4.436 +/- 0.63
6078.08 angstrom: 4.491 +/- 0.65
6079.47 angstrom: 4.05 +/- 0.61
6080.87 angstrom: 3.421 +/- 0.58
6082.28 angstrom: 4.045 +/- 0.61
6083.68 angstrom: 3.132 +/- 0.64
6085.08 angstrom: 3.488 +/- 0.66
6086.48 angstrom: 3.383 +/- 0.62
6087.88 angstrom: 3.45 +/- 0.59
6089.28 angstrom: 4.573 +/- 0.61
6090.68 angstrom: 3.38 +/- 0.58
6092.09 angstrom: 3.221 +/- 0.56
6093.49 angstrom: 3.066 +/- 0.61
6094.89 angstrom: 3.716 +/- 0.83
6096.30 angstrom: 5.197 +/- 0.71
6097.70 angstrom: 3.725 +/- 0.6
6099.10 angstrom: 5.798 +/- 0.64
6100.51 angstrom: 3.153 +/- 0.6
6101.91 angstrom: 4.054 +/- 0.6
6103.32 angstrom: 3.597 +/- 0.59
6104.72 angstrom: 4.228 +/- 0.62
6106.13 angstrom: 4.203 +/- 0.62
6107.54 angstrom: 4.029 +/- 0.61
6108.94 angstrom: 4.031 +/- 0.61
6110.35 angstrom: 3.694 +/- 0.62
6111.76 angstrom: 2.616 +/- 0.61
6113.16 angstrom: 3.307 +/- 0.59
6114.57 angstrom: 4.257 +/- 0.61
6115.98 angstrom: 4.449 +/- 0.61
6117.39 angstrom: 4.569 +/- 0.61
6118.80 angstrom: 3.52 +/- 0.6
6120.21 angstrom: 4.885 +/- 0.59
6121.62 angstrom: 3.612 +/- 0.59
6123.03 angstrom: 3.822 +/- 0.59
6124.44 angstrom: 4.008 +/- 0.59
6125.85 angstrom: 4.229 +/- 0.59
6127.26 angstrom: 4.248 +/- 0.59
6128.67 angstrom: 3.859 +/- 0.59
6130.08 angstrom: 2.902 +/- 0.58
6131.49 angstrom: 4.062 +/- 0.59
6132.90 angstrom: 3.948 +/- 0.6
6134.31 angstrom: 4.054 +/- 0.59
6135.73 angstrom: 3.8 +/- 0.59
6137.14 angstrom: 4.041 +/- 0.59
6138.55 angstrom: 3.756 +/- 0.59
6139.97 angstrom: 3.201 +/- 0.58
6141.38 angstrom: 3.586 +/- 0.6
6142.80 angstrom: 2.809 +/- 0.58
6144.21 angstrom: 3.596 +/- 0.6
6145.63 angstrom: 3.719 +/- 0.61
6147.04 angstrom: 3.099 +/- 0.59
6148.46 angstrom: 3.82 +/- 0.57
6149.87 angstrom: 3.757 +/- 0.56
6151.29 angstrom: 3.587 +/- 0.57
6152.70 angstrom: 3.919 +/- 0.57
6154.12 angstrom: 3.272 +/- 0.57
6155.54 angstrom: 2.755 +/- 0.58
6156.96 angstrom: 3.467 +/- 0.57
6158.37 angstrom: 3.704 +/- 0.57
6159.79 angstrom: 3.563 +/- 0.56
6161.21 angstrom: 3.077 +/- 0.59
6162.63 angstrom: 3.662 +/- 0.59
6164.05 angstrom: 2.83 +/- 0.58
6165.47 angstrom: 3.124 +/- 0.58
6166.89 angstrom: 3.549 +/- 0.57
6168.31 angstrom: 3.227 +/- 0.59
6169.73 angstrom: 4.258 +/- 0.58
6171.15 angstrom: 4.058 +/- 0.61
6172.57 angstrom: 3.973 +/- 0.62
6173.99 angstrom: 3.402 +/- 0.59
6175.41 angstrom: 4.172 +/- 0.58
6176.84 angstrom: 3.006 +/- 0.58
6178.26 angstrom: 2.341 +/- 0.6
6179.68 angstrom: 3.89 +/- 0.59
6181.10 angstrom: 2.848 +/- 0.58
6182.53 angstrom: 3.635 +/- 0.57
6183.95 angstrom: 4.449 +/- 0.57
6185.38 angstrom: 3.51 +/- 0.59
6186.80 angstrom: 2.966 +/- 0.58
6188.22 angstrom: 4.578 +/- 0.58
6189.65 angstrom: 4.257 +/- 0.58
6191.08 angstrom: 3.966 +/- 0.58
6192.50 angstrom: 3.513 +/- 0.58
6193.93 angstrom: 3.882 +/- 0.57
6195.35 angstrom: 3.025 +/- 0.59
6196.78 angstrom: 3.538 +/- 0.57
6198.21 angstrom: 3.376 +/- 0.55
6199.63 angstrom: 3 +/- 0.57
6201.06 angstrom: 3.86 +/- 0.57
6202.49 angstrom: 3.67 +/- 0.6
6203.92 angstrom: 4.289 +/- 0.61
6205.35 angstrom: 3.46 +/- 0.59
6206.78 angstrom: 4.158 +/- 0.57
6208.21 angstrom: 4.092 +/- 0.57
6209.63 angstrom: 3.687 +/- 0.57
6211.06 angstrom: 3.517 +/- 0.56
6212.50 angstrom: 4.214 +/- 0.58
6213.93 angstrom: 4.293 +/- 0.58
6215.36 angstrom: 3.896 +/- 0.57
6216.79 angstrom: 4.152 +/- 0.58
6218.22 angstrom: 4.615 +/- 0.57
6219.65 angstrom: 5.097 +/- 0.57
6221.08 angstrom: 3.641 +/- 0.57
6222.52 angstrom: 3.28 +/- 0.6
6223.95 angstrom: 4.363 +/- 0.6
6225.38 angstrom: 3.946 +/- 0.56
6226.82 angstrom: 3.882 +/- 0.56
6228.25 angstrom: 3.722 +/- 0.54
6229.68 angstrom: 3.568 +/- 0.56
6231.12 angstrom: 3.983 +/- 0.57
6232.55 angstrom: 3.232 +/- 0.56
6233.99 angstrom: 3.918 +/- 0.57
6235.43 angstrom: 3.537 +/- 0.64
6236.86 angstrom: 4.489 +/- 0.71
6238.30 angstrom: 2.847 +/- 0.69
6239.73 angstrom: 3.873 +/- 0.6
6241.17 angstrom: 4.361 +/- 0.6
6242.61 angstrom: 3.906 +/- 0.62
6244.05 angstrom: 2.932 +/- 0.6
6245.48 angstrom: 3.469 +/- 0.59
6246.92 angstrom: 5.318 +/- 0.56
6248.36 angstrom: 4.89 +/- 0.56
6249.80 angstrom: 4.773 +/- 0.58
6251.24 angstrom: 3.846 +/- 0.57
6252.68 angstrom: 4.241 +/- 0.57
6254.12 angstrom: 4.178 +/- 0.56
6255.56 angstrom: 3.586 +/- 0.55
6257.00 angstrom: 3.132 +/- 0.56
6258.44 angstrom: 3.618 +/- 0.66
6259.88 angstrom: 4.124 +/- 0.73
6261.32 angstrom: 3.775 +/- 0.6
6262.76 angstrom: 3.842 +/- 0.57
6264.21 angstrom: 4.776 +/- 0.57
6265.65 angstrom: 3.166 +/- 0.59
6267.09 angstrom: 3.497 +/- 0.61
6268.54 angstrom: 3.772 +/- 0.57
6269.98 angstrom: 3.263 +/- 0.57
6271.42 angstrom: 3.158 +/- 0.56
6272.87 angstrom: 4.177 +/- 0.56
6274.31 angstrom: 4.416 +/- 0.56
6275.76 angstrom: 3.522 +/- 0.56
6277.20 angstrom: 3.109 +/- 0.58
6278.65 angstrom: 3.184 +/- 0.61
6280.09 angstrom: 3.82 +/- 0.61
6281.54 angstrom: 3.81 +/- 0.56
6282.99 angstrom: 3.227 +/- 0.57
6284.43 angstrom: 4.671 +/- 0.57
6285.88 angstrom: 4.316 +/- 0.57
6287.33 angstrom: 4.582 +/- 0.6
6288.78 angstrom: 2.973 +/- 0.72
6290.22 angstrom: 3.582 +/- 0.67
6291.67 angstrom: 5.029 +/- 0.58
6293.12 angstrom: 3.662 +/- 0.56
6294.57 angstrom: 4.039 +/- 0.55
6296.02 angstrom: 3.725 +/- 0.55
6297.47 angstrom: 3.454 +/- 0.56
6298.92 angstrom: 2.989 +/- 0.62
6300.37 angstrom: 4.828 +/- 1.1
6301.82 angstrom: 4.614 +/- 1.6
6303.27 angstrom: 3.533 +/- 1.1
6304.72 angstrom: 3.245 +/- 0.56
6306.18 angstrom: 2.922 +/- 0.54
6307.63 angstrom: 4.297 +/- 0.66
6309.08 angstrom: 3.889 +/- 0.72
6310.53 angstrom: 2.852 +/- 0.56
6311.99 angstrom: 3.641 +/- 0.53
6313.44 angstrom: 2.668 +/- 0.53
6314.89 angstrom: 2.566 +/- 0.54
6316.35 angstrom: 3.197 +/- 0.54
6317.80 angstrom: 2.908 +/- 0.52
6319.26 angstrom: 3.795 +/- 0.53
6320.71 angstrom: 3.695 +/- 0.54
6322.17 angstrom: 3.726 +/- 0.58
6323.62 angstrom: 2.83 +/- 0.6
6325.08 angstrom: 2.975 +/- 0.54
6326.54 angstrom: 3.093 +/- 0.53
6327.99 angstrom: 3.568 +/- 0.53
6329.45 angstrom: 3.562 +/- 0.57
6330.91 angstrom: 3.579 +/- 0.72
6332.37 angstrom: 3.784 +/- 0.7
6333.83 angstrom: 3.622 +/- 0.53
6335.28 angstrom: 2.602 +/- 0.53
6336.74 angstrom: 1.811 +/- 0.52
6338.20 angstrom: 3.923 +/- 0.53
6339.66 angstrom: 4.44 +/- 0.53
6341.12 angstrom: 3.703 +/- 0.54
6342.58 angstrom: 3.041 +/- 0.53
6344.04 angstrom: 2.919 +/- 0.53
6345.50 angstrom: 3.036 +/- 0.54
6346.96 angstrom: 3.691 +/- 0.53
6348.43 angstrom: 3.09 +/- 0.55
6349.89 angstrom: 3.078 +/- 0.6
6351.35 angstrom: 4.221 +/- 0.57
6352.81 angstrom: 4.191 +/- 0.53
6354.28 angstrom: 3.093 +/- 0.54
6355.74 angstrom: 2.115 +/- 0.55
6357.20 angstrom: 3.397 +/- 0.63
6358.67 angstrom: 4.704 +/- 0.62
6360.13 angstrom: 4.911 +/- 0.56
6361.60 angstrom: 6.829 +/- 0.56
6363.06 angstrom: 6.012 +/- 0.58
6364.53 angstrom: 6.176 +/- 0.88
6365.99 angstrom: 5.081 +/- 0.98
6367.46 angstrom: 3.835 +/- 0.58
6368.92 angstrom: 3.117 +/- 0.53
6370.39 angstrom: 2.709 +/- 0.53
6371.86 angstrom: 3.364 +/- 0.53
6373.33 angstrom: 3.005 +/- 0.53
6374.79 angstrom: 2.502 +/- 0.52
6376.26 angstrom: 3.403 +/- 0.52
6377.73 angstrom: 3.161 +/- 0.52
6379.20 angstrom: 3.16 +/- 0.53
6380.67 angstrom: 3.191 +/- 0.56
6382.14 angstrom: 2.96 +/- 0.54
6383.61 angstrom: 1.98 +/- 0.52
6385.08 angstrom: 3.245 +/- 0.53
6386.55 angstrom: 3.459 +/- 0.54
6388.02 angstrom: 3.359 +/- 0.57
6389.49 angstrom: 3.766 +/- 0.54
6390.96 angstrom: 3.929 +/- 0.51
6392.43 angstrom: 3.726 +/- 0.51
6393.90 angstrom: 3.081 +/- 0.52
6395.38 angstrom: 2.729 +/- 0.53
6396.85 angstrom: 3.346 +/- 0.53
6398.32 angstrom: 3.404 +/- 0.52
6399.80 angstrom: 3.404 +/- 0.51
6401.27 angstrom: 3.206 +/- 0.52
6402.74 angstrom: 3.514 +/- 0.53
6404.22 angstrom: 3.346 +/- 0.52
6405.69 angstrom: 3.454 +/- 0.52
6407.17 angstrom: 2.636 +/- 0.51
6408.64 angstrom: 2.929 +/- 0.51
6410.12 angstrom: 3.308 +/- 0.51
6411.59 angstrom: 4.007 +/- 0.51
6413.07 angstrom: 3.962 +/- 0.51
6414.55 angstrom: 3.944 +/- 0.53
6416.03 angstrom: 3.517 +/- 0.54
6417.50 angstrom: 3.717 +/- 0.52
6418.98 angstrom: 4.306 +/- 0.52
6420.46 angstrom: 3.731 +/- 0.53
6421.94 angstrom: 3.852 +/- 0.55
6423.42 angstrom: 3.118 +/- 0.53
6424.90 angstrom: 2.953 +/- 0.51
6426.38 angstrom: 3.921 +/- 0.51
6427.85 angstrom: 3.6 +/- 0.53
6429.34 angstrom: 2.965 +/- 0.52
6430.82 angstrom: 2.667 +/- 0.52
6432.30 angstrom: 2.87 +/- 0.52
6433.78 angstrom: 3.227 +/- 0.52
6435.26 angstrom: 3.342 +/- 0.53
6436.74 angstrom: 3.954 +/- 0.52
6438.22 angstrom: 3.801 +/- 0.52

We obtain 0.09 mag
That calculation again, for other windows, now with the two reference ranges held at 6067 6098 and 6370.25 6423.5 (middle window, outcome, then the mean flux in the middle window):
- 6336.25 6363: -0.10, 3.75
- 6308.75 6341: 0.04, 3.31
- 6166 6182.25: 0.04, 3.52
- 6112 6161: 0.00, 3.72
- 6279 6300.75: -0.12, 3.89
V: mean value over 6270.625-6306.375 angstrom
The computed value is 3.79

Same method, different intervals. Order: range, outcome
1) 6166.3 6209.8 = 3.67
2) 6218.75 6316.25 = 3.79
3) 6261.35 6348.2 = 3.56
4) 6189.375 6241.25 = 3.83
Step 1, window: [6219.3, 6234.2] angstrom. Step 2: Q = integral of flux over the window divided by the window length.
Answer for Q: 3.84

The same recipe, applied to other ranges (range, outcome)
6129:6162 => 3.55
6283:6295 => 4.06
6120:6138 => 3.93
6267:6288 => 3.77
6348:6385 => 3.73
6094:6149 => 3.87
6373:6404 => 3.22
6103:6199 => 3.67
